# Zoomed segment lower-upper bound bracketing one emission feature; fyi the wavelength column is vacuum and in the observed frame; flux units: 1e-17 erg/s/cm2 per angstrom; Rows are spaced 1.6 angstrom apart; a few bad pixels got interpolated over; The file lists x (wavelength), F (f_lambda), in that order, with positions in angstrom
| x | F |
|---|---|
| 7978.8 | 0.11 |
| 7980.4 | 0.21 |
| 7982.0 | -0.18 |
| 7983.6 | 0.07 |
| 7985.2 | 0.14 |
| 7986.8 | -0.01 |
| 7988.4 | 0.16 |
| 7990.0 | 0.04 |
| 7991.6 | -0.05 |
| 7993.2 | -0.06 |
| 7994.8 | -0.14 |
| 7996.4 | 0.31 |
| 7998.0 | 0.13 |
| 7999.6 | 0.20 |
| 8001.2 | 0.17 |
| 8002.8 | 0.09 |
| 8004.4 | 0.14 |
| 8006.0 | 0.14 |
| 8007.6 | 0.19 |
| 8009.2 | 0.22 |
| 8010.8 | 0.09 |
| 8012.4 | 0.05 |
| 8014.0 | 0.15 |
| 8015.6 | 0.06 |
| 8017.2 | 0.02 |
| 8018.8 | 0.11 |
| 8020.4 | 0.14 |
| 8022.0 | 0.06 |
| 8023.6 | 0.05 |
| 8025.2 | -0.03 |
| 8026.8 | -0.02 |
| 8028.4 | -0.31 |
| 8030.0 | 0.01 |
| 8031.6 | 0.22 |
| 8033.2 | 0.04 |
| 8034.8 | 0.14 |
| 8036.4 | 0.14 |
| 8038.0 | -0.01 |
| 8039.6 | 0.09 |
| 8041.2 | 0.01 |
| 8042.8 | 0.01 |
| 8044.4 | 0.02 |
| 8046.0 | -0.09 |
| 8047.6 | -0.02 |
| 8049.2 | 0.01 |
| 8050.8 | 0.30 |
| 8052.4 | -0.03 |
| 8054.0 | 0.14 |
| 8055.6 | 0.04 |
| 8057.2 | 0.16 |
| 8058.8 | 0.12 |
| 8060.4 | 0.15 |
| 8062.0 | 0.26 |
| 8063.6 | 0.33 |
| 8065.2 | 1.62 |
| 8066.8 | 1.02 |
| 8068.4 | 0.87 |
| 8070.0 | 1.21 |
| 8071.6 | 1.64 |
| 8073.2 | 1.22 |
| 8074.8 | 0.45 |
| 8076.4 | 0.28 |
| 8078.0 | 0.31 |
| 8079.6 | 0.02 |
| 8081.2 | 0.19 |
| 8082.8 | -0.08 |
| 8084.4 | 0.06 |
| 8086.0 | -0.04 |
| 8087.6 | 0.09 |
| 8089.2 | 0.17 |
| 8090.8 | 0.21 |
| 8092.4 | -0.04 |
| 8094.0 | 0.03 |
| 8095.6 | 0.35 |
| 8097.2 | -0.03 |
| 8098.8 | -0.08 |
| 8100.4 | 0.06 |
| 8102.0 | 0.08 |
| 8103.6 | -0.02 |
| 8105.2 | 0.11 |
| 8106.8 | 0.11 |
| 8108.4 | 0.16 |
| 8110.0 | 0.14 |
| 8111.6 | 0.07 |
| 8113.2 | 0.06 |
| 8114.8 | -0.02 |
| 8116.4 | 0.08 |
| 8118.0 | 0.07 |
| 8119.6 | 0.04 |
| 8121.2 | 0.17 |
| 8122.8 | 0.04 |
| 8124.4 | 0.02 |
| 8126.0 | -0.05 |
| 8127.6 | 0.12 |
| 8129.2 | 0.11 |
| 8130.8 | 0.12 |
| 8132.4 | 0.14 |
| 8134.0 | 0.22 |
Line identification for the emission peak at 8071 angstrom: [O II]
